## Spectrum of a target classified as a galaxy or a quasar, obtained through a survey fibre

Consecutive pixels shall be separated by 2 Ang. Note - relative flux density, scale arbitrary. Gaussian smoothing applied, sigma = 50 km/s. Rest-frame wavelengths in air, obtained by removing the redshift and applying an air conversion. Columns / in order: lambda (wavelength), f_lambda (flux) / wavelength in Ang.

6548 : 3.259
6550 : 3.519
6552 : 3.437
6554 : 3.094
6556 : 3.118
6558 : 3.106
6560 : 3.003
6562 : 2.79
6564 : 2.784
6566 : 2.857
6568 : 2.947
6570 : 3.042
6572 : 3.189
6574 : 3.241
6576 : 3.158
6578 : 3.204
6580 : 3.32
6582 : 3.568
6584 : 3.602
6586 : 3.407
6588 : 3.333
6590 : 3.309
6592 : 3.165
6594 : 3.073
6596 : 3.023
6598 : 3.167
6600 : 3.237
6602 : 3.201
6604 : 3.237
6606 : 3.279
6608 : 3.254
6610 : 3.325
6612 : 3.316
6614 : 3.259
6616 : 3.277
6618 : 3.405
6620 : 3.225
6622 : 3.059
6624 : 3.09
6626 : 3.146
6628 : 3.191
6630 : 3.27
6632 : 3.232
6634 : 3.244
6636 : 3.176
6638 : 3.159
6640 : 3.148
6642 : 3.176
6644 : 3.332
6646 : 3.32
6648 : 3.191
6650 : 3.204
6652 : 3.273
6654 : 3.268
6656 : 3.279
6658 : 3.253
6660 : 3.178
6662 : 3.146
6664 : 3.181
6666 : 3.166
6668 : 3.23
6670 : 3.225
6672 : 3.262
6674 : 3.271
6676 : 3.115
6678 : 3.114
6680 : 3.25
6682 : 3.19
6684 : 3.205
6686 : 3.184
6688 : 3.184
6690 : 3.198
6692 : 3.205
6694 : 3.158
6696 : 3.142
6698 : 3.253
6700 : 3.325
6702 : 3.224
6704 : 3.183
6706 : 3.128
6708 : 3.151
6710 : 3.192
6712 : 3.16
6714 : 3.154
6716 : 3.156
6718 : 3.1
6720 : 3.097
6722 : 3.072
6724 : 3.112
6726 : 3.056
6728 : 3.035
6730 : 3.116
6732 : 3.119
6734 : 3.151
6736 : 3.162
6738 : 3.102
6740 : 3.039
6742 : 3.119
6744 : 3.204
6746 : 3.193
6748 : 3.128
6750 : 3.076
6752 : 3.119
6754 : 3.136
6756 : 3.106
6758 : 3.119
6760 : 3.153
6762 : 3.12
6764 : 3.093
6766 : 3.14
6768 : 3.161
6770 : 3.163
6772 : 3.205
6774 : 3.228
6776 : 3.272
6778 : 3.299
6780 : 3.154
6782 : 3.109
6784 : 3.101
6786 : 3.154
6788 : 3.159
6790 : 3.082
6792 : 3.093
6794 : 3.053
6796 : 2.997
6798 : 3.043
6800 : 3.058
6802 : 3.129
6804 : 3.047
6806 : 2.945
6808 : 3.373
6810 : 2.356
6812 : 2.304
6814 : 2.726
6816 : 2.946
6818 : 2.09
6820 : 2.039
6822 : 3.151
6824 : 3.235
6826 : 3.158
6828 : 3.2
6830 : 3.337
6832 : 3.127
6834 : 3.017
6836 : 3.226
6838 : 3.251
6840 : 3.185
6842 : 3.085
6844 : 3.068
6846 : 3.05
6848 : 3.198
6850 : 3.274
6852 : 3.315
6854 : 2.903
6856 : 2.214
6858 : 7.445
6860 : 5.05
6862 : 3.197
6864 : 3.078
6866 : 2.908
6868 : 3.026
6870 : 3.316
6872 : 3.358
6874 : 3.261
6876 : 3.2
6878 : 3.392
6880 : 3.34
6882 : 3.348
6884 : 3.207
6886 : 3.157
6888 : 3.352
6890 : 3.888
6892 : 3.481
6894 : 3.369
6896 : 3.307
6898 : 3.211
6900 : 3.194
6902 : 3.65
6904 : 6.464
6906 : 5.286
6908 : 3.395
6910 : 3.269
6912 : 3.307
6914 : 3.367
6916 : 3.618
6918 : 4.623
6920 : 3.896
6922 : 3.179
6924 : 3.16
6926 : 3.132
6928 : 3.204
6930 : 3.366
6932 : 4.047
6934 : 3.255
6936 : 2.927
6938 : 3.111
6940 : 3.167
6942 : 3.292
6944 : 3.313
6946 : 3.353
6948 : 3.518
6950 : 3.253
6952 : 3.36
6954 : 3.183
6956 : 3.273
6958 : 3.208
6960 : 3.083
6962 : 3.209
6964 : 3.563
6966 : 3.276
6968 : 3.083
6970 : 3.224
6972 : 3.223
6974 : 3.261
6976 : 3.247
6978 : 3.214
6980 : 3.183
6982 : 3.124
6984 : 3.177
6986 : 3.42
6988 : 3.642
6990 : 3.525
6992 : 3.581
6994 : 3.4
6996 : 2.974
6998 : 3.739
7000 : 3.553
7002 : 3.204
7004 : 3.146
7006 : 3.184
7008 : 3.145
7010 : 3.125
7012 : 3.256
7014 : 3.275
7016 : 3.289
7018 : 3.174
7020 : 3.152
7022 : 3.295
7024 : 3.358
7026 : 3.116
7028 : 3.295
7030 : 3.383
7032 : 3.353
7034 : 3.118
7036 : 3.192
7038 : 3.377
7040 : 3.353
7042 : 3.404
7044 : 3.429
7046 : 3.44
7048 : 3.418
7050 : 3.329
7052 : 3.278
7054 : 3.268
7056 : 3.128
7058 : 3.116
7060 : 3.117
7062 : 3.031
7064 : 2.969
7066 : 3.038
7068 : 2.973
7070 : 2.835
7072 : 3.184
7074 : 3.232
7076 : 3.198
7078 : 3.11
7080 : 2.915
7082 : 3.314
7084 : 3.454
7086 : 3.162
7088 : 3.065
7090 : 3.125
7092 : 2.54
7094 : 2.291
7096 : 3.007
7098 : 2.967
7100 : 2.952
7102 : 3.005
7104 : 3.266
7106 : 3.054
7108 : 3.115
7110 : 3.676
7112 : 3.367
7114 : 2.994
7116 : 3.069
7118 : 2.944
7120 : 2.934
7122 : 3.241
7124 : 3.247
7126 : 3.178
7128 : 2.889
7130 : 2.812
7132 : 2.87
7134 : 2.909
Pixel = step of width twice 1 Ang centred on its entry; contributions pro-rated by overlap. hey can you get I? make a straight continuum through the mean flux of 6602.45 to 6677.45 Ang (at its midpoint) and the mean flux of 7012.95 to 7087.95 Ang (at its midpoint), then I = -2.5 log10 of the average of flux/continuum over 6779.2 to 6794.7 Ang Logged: 0.037 mag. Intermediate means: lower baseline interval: 3.23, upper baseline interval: 3.22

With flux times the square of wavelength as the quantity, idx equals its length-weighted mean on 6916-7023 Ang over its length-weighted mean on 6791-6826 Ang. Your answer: 1.2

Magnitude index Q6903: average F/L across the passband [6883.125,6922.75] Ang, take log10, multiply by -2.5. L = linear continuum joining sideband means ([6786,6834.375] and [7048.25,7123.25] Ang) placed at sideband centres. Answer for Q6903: -0.234 mag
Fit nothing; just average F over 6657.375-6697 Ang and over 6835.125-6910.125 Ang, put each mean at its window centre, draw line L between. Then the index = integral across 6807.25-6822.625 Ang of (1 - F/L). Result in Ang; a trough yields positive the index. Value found 3.72 Ang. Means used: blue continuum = 3.19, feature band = 2.6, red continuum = 3.53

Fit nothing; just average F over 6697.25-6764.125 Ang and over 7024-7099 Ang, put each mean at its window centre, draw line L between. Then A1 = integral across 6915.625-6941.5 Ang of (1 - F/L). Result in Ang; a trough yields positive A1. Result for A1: -2.3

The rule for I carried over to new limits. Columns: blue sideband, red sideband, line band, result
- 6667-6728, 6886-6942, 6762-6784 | 0.05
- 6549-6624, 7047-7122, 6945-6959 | -0.06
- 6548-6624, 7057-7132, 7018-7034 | -0.06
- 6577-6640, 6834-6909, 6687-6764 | 0.08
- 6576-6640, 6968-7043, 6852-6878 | -0.09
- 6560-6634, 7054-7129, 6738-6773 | 0.01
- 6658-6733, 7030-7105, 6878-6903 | -0.07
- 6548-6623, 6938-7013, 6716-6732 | 0.05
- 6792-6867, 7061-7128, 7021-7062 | -0.07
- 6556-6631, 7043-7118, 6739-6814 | 0.03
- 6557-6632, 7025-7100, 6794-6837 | 0.08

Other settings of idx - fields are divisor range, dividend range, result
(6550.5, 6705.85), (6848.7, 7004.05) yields 1.18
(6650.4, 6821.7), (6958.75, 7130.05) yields 1.13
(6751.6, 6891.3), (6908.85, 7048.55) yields 1.09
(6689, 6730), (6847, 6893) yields 1.15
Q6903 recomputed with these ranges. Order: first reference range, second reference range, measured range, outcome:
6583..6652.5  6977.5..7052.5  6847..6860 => -0.17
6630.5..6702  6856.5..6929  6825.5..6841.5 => 0.11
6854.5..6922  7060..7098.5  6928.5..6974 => 0.05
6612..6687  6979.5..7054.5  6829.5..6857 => 0.06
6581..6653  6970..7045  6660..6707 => 0.02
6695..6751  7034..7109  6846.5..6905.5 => -0.14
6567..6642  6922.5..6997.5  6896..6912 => -0.21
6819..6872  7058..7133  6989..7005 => -0.08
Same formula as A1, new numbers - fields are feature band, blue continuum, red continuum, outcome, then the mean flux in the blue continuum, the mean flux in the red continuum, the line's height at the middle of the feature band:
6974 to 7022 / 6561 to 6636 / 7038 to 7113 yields -2.14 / 3.2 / 3.14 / 3.15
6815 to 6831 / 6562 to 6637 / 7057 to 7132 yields 1.25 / 3.21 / 3.06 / 3.14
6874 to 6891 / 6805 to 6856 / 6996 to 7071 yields -1.78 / 2.97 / 3.24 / 3.04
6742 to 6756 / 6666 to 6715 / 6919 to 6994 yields 0.35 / 3.2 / 3.3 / 3.22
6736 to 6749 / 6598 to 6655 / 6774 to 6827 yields -0.33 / 3.23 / 2.97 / 3.06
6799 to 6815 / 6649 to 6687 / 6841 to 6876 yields 2.44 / 3.21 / 3.45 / 3.38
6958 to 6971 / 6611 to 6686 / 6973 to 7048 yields 0.21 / 3.22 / 3.3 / 3.29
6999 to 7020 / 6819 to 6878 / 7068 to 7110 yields -0.63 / 3.31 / 3.05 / 3.14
